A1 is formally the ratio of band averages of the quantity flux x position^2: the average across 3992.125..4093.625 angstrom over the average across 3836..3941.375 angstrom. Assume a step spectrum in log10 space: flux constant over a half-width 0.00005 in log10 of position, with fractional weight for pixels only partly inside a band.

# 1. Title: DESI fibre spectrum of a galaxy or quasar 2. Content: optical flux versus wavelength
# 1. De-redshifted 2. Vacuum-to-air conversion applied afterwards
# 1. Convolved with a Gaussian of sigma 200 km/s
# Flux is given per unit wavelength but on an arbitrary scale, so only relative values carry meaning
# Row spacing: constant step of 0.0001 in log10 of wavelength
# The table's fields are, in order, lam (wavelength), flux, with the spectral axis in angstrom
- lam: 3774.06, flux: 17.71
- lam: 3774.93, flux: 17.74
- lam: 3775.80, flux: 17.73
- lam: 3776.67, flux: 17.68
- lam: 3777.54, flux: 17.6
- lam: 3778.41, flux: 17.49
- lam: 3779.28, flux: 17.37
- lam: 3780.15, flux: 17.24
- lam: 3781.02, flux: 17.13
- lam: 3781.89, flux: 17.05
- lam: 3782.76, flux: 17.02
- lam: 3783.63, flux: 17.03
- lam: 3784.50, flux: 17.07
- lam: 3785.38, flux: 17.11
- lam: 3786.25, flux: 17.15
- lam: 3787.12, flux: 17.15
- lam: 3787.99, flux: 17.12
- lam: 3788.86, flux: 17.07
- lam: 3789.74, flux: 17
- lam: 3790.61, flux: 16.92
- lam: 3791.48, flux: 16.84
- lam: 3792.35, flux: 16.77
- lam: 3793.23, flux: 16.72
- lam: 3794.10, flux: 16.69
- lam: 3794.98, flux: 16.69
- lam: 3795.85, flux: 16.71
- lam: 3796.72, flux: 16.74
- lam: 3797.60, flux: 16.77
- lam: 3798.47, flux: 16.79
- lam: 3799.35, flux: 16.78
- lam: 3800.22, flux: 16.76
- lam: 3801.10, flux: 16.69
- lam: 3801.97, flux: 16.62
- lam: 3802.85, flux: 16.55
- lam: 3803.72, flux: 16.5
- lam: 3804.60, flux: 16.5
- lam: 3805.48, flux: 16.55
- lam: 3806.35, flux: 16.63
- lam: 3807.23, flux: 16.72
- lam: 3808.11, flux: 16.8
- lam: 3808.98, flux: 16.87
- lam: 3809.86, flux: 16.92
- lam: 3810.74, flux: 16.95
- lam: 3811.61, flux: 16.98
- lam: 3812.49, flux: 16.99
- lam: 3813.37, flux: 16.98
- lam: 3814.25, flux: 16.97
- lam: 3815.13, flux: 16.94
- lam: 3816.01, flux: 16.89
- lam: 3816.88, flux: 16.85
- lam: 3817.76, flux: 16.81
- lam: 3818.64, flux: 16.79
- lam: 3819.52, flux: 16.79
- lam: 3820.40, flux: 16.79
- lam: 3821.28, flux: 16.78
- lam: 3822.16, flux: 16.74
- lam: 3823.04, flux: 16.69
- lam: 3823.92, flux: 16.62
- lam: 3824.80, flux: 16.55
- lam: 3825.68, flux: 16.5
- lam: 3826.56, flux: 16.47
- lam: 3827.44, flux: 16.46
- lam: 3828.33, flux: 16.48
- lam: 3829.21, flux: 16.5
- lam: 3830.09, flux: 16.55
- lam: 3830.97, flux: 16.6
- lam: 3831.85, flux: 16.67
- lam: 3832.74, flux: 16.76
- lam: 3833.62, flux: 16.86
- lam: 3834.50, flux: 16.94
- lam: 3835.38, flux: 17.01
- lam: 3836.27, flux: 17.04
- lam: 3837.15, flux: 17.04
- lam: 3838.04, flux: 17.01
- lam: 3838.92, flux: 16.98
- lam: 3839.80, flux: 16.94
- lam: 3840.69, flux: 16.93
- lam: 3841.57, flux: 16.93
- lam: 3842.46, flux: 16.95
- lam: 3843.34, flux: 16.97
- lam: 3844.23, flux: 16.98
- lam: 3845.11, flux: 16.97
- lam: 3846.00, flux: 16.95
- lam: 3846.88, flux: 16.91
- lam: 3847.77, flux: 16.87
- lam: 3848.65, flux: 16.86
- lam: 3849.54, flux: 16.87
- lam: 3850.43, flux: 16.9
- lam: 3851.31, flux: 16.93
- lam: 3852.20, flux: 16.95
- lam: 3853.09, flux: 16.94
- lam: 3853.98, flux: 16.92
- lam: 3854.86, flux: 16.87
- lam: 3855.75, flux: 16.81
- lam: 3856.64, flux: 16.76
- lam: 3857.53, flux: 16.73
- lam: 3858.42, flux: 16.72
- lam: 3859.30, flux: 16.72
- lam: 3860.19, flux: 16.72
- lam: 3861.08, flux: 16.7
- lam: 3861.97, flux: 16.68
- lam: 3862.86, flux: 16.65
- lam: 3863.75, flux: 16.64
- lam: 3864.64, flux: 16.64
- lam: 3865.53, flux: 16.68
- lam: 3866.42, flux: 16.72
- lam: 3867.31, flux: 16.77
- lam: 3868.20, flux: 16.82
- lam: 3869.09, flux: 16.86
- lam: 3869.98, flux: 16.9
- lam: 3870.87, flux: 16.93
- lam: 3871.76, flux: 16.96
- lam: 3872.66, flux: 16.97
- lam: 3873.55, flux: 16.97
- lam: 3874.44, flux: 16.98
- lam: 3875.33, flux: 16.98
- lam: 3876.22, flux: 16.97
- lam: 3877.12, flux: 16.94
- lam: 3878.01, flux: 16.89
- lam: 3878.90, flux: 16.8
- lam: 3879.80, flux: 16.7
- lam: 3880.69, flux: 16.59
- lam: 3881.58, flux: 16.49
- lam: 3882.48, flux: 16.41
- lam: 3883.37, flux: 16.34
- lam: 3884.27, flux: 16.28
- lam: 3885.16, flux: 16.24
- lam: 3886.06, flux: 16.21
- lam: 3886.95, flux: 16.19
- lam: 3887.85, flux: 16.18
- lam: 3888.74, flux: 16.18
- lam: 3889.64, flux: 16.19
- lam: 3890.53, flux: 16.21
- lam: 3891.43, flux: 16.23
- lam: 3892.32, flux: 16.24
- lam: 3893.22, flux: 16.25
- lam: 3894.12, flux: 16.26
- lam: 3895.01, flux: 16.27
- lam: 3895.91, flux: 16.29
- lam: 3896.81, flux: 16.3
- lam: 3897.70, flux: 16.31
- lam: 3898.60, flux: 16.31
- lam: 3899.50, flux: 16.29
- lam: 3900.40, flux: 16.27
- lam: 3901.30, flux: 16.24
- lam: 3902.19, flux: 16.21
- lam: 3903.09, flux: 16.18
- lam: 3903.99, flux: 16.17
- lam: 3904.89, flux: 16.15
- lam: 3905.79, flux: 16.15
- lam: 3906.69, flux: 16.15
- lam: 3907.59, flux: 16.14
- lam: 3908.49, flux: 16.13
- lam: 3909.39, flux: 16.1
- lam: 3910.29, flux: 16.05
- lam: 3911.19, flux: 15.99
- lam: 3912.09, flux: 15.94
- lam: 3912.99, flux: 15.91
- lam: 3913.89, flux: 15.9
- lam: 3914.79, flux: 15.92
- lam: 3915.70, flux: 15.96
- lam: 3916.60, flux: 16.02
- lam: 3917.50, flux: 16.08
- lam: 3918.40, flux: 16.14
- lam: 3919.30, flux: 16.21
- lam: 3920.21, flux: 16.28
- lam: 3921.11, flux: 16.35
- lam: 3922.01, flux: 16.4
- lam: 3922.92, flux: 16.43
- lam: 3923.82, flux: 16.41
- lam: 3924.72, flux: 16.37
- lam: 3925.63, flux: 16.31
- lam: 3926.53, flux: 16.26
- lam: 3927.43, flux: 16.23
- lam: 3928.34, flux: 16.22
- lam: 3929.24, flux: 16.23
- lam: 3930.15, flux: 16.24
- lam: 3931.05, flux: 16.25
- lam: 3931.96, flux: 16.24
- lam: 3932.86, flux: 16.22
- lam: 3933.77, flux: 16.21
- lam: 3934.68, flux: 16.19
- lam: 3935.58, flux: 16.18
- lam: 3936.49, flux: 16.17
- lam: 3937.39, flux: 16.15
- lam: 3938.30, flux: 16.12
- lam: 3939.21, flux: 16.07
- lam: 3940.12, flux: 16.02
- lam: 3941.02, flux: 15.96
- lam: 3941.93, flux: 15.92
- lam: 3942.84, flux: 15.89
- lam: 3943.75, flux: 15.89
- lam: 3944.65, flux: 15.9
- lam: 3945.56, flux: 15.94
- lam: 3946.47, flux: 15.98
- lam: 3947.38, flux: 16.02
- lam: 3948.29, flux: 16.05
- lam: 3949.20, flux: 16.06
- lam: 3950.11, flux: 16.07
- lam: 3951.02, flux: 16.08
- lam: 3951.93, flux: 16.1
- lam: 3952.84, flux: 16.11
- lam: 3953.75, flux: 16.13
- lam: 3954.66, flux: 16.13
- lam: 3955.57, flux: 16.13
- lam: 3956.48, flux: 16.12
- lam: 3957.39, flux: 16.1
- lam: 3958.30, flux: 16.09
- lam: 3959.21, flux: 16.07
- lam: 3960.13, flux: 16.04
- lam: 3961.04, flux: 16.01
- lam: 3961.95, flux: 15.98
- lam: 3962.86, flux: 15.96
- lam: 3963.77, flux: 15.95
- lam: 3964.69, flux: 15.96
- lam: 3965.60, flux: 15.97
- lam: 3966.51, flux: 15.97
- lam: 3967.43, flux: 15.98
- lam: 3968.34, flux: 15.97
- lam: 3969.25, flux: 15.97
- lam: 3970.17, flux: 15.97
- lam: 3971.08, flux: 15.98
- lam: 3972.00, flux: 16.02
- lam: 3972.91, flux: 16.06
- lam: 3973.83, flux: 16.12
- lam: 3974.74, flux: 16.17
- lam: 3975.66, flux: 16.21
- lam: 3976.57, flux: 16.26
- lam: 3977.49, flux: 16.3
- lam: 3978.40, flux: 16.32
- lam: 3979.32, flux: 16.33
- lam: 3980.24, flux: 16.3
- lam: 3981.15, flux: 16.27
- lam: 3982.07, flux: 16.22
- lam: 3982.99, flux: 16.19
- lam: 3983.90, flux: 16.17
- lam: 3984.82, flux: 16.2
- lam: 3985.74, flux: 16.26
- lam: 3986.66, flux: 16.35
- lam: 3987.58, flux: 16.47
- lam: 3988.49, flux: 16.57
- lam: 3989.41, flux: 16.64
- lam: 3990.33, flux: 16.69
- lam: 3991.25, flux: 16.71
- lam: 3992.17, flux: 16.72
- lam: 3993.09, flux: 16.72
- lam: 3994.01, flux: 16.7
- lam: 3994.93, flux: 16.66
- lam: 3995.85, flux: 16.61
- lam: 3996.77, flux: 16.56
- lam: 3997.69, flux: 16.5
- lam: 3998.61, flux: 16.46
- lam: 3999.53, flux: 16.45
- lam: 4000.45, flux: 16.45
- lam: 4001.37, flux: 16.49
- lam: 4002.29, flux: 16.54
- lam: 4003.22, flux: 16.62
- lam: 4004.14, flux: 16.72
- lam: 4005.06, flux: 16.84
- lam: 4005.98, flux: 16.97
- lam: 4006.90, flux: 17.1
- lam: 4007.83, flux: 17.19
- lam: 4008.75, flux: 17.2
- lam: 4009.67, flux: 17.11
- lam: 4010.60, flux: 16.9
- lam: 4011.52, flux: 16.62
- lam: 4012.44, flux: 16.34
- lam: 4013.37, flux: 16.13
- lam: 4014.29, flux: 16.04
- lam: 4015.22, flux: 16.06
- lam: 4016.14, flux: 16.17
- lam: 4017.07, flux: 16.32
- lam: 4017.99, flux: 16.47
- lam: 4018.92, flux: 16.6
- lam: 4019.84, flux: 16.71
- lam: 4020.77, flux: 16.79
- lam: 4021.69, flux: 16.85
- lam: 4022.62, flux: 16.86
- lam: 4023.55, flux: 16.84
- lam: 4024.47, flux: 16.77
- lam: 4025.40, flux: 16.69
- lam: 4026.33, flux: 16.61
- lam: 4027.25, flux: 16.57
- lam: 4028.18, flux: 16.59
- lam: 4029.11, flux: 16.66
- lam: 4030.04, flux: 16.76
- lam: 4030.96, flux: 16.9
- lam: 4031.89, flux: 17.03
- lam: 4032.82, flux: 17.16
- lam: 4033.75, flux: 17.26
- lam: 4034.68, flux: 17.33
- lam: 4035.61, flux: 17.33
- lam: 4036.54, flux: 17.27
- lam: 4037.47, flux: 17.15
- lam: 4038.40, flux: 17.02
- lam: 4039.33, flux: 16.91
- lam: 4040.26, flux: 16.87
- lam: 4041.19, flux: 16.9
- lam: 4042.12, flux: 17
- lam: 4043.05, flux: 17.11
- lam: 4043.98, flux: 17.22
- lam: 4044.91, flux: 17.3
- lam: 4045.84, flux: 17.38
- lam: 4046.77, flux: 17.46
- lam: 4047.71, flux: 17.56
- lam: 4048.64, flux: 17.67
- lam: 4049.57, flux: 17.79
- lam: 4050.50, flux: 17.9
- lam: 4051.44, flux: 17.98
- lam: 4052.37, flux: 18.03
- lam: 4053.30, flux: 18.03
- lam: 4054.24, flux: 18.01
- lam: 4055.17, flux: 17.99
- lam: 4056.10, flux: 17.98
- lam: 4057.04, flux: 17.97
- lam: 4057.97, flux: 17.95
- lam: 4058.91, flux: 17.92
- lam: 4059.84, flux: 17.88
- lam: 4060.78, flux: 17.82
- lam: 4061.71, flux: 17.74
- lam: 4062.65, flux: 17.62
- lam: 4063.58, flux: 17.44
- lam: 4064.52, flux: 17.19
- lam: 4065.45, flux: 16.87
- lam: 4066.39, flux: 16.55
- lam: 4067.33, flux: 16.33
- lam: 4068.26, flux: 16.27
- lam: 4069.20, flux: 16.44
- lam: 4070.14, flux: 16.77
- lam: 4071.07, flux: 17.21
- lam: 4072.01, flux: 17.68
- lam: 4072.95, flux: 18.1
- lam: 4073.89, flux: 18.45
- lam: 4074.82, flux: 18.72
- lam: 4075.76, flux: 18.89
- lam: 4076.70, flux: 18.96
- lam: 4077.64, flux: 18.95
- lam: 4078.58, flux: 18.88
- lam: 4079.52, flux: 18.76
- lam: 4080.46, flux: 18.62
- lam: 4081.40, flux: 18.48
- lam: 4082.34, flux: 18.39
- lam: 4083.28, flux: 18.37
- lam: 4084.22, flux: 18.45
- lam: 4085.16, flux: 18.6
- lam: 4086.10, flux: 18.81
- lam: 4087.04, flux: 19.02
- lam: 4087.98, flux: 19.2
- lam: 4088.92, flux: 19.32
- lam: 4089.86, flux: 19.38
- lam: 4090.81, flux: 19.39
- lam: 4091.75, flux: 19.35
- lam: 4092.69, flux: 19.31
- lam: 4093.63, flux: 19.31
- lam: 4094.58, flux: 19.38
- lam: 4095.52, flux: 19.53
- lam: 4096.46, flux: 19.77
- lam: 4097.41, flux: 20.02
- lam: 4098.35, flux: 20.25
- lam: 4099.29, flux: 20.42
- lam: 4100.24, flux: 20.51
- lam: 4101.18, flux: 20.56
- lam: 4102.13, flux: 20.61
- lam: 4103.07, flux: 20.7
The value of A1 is 1.1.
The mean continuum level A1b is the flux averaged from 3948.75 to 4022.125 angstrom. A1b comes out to 16.4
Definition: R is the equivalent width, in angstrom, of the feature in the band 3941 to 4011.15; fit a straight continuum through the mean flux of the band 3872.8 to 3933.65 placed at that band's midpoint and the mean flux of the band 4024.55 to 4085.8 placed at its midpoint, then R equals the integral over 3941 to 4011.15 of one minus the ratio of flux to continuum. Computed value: 2.5 angstrom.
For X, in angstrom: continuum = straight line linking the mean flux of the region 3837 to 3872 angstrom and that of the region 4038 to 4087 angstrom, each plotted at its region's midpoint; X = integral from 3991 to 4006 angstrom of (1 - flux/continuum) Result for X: 0.7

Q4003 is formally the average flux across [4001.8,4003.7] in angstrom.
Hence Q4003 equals 16.5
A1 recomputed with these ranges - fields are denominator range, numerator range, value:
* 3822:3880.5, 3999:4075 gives 1.12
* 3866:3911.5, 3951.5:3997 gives 1.03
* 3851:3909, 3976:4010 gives 1.06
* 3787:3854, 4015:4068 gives 1.14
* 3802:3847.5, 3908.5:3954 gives 1.01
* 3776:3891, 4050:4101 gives 1.24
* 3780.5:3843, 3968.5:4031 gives 1.08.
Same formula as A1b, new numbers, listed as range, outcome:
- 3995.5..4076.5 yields 17.1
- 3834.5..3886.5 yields 16.8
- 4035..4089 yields 17.8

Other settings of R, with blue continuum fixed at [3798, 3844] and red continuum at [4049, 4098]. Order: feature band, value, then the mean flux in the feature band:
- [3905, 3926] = 1.4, 16.1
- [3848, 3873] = 0.3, 16.8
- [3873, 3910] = 1.8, 16.4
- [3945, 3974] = 2.6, 16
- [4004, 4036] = 2.1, 16.8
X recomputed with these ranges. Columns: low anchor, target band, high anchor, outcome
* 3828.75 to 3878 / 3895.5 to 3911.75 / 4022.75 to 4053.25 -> 0.7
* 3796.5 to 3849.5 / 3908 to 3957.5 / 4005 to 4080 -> 2.6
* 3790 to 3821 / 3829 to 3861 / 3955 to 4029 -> -0.3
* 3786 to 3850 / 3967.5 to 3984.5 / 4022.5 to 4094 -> 1.2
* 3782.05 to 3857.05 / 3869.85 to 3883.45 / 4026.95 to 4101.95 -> 0.2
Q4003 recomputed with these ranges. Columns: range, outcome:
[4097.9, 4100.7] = 20.4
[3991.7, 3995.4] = 16.7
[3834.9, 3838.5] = 17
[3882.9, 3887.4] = 16.3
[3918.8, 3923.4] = 16.3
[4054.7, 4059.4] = 18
